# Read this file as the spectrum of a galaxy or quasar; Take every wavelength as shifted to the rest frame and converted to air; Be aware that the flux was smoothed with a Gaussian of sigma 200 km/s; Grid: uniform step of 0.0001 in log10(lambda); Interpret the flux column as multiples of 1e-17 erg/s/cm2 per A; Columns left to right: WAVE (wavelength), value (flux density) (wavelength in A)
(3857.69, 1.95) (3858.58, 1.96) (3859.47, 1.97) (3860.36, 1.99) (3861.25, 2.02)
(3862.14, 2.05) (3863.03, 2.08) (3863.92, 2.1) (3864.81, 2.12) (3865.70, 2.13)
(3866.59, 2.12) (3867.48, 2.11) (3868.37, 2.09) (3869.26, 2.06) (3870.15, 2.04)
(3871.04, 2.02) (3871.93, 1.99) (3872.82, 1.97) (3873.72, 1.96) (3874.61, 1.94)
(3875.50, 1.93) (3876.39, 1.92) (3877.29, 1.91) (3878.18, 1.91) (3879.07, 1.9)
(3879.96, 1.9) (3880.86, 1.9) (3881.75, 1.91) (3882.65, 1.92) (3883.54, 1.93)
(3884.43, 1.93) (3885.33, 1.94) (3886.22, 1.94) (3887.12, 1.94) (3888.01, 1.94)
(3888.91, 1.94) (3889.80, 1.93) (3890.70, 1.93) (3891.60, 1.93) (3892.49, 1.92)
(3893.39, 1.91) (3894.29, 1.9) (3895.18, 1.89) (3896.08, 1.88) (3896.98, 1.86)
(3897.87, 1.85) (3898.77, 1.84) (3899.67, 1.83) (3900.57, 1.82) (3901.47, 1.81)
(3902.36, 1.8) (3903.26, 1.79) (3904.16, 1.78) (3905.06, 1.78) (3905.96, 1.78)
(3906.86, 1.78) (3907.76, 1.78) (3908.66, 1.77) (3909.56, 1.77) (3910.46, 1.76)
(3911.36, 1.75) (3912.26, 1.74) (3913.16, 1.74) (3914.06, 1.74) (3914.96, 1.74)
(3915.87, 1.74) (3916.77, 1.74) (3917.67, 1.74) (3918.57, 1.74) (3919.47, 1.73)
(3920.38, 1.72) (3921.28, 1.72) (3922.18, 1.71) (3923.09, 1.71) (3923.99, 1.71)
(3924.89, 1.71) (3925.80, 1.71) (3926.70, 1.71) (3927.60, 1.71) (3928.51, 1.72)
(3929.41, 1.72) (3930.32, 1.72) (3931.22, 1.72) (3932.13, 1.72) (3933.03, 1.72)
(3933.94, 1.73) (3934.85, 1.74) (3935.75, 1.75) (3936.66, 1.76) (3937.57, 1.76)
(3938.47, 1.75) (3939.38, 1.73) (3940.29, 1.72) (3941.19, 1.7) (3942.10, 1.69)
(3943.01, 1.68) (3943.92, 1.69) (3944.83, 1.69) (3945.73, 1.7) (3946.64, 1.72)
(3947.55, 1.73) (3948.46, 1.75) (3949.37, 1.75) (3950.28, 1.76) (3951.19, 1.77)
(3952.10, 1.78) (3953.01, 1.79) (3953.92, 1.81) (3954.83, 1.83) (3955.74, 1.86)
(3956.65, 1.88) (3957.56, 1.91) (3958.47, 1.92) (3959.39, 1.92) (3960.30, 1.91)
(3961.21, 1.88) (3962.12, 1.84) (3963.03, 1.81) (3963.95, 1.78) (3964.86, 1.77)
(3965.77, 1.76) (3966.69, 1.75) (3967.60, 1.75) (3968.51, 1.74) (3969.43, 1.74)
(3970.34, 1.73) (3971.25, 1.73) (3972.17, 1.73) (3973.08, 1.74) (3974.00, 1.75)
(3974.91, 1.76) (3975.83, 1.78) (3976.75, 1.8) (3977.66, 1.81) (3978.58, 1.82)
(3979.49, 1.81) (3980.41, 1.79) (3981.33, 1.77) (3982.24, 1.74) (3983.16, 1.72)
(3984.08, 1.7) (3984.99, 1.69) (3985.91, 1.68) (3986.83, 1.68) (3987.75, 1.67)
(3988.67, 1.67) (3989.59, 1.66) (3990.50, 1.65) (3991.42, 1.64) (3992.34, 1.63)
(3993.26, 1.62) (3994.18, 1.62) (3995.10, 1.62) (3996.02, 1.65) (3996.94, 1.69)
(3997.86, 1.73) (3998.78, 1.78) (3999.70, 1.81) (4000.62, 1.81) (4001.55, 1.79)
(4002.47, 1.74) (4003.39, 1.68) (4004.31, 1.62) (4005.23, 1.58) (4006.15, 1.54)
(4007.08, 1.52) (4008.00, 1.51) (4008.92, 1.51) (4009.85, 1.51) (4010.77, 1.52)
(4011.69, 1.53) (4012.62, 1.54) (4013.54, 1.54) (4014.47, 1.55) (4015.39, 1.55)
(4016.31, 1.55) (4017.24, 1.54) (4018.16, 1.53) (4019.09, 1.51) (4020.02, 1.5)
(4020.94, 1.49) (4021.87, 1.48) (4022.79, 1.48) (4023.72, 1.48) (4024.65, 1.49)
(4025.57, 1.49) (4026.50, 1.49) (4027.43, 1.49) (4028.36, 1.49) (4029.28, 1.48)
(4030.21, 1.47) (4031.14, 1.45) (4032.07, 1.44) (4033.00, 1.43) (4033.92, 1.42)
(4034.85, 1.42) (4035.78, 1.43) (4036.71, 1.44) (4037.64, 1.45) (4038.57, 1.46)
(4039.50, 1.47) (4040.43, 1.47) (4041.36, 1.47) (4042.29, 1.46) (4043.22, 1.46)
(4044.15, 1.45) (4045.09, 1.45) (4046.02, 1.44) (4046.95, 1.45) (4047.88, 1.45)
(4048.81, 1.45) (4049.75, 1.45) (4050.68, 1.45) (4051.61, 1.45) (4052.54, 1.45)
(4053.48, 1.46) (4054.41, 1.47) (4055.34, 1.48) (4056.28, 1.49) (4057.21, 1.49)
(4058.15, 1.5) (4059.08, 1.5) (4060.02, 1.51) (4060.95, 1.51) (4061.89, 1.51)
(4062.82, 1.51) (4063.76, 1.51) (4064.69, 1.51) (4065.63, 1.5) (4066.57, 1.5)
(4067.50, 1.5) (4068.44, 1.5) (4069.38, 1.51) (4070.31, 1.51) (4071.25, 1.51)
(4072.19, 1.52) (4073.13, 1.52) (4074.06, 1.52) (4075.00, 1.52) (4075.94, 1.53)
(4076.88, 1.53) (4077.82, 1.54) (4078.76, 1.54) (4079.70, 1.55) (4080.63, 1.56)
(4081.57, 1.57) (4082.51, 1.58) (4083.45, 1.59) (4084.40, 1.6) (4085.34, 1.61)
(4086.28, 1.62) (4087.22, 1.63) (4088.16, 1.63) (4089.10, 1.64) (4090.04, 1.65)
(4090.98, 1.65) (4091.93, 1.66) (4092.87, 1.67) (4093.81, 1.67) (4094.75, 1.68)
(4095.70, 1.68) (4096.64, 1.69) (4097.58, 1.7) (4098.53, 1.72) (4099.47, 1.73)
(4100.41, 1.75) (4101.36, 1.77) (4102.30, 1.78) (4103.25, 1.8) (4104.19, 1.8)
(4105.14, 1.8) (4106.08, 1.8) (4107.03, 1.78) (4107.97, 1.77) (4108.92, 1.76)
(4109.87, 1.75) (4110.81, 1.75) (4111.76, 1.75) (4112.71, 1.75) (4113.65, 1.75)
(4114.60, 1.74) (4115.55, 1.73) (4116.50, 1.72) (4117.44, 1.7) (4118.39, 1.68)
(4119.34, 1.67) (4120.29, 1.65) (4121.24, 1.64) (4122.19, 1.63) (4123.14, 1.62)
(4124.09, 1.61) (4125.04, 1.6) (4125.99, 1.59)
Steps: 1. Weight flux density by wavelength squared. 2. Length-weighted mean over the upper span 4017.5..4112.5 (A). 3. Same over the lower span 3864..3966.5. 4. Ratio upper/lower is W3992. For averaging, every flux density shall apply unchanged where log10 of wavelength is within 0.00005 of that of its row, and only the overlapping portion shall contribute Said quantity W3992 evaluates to 0.92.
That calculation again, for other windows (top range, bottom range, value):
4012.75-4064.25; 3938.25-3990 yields 0.87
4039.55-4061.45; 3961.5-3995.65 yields 0.88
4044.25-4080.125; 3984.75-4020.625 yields 0.95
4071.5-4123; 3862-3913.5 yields 0.97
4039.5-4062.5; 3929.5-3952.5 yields 0.90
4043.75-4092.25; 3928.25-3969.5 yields 0.91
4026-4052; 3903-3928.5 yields 0.89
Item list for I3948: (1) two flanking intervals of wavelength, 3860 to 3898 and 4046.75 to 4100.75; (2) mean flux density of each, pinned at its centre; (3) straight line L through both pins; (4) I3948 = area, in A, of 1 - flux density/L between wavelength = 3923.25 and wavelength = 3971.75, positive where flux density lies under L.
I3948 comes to 1.6 A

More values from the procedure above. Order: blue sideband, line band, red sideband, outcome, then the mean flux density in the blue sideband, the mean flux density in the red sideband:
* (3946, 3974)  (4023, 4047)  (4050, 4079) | 1.9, 1.79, 1.5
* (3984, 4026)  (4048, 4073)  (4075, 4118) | 2.4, 1.6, 1.68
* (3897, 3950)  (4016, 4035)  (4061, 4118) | 2.2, 1.74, 1.64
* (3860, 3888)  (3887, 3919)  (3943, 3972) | 1.6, 1.99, 1.79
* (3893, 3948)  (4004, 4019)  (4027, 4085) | 0.4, 1.75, 1.49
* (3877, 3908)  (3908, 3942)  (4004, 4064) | 1.1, 1.88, 1.49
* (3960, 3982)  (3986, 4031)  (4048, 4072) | 2.0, 1.78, 1.49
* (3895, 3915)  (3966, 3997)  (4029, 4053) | -2.2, 1.79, 1.45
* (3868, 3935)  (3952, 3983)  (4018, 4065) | -2.5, 1.83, 1.47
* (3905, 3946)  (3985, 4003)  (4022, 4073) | -1.2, 1.73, 1.47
